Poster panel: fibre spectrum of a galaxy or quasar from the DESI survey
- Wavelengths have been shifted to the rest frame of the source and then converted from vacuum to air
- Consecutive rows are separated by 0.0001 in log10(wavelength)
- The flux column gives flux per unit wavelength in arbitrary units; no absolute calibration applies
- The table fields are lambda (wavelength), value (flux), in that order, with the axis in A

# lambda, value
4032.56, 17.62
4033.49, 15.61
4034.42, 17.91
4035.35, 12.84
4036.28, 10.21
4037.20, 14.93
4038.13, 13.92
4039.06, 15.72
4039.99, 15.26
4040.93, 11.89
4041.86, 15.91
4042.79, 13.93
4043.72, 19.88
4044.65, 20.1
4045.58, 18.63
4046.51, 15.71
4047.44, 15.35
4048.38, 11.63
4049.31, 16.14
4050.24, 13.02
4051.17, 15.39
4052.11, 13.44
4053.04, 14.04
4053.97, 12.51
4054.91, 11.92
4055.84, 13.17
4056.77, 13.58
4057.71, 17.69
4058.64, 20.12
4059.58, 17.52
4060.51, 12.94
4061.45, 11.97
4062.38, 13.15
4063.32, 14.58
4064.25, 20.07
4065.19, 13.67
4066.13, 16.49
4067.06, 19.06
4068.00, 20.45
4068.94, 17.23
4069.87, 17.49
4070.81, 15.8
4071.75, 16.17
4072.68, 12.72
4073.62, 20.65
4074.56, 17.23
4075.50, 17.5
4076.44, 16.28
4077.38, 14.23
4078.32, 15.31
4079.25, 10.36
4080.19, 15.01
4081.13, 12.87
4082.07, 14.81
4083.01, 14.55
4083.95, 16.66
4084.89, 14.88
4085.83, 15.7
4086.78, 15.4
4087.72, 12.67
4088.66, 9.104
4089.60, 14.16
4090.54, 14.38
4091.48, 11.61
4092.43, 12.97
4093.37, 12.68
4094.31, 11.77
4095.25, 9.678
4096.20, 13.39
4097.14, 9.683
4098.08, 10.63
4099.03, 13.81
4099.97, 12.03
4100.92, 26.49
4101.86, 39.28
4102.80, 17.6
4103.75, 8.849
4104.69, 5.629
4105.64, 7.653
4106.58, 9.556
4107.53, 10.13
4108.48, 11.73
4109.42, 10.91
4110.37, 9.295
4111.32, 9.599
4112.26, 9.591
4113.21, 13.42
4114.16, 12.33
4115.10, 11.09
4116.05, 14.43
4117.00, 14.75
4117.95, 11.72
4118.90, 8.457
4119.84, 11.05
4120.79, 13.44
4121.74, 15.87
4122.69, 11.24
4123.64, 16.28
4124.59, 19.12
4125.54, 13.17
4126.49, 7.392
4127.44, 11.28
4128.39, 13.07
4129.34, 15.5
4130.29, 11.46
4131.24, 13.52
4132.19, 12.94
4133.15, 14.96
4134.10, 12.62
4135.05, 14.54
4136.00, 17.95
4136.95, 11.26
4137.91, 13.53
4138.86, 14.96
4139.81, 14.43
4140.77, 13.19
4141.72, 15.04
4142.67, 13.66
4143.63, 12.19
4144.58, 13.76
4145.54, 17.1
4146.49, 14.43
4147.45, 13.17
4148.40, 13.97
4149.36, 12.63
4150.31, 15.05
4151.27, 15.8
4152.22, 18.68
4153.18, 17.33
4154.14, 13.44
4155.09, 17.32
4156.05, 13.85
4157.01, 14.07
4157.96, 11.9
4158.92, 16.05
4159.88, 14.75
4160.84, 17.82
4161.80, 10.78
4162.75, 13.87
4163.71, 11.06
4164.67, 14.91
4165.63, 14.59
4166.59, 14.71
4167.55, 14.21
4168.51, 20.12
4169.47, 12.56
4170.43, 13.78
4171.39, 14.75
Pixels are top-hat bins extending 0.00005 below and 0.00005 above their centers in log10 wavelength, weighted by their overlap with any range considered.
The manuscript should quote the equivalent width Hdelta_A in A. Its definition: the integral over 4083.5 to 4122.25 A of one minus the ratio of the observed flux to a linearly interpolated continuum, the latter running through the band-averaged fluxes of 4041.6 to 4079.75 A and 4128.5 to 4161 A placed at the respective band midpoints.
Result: 5.27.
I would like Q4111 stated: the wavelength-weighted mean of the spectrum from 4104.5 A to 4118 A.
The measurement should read 10.9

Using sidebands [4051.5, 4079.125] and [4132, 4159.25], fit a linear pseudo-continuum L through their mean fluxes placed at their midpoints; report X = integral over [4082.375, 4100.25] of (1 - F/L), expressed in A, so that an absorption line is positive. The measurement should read 2.74 A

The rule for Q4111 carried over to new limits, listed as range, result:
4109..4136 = 12.7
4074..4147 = 13.5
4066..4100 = 14.5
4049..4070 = 15.4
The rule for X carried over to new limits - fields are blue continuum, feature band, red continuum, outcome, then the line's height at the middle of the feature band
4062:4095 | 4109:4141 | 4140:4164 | 3.9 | 14.7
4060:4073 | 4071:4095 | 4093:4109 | 0.7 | 14.8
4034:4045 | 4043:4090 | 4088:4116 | -4.2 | 14.1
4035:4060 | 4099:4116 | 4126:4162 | 1.4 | 14.4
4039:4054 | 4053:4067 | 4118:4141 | -0.1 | 15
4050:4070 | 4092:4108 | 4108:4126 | -0.3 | 13.4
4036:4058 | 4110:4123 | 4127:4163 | 2.3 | 14.4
